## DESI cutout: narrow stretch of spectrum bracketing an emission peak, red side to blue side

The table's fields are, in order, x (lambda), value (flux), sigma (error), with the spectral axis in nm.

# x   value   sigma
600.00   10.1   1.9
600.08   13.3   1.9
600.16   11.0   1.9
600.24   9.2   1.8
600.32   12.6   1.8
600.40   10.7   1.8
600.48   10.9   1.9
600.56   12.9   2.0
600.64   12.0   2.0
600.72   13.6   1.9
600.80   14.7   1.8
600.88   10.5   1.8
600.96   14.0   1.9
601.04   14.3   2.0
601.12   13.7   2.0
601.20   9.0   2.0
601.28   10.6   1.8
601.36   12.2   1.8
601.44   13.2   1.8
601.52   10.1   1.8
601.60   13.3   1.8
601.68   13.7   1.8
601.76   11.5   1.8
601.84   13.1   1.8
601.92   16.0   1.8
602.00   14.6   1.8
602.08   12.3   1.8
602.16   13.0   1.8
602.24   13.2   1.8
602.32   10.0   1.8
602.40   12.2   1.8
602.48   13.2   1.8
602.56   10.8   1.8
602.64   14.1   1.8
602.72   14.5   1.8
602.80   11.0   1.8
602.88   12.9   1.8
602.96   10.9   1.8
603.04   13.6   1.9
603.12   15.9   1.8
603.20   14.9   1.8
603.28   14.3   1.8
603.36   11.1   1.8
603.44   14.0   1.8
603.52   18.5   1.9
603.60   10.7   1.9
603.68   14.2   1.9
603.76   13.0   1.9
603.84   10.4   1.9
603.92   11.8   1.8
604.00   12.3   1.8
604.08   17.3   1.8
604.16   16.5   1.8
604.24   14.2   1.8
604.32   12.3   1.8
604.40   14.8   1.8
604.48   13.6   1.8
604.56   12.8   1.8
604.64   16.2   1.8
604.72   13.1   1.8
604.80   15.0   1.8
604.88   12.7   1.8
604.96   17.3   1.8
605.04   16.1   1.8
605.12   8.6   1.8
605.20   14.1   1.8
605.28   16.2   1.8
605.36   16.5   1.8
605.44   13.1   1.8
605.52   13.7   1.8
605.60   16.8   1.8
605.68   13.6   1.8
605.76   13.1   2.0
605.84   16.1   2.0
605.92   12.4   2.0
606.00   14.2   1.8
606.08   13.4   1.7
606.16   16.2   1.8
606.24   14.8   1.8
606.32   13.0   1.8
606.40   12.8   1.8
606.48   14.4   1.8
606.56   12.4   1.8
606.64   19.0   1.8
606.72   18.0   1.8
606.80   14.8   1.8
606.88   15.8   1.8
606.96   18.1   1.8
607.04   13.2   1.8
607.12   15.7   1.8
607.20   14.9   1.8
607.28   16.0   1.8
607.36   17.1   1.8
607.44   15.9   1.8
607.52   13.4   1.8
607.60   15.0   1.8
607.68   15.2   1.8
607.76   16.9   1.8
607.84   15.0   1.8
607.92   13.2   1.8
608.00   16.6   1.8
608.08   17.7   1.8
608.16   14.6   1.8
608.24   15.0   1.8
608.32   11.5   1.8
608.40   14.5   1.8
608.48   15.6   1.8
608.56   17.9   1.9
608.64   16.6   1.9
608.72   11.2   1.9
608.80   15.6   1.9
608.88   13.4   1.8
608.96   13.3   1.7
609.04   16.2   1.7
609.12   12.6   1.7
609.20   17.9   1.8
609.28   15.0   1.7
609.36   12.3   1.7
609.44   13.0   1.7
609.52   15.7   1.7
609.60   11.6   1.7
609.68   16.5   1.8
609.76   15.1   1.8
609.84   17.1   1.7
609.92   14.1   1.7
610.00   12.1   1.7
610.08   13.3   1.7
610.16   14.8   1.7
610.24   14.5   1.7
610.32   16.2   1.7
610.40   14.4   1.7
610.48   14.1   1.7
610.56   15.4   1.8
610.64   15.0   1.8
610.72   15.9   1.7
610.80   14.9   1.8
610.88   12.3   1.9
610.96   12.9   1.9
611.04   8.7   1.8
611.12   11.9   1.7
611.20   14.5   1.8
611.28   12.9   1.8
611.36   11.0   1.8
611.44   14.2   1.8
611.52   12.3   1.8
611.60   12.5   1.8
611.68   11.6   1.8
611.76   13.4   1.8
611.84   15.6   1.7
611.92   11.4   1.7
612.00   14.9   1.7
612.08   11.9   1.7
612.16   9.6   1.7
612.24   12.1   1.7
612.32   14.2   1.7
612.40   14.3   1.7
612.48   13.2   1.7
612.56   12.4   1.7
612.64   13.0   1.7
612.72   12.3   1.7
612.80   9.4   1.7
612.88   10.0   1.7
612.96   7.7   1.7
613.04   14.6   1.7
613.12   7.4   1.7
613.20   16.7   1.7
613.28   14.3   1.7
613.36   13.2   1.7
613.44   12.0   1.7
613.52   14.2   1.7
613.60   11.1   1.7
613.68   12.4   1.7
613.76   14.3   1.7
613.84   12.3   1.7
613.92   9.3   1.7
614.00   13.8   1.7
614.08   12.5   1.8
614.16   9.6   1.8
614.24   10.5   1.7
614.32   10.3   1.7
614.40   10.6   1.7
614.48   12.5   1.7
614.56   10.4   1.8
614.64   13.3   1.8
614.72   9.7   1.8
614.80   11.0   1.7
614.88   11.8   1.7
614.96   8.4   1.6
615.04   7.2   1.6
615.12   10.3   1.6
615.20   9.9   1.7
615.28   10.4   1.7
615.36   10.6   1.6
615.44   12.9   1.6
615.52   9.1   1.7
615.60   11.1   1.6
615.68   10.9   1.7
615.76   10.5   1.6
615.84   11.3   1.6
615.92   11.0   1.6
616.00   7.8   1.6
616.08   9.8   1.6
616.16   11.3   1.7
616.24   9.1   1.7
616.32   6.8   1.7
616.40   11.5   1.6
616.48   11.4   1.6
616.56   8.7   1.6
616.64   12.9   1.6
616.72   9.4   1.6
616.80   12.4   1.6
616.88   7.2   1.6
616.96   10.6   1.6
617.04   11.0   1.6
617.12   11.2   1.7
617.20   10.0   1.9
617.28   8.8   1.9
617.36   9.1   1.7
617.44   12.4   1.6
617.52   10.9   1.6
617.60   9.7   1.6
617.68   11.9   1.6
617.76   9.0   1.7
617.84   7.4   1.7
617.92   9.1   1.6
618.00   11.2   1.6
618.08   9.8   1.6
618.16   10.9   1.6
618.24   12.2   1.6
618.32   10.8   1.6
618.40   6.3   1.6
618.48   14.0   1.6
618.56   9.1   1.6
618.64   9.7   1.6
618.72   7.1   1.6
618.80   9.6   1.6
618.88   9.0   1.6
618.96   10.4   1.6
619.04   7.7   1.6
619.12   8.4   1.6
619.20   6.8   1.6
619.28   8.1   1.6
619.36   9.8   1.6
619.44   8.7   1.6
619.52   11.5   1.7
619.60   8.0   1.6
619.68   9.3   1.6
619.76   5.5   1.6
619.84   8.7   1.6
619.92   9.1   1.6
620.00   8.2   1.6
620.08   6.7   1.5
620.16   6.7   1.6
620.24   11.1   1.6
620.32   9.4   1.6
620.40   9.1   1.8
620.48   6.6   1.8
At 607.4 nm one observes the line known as C III]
